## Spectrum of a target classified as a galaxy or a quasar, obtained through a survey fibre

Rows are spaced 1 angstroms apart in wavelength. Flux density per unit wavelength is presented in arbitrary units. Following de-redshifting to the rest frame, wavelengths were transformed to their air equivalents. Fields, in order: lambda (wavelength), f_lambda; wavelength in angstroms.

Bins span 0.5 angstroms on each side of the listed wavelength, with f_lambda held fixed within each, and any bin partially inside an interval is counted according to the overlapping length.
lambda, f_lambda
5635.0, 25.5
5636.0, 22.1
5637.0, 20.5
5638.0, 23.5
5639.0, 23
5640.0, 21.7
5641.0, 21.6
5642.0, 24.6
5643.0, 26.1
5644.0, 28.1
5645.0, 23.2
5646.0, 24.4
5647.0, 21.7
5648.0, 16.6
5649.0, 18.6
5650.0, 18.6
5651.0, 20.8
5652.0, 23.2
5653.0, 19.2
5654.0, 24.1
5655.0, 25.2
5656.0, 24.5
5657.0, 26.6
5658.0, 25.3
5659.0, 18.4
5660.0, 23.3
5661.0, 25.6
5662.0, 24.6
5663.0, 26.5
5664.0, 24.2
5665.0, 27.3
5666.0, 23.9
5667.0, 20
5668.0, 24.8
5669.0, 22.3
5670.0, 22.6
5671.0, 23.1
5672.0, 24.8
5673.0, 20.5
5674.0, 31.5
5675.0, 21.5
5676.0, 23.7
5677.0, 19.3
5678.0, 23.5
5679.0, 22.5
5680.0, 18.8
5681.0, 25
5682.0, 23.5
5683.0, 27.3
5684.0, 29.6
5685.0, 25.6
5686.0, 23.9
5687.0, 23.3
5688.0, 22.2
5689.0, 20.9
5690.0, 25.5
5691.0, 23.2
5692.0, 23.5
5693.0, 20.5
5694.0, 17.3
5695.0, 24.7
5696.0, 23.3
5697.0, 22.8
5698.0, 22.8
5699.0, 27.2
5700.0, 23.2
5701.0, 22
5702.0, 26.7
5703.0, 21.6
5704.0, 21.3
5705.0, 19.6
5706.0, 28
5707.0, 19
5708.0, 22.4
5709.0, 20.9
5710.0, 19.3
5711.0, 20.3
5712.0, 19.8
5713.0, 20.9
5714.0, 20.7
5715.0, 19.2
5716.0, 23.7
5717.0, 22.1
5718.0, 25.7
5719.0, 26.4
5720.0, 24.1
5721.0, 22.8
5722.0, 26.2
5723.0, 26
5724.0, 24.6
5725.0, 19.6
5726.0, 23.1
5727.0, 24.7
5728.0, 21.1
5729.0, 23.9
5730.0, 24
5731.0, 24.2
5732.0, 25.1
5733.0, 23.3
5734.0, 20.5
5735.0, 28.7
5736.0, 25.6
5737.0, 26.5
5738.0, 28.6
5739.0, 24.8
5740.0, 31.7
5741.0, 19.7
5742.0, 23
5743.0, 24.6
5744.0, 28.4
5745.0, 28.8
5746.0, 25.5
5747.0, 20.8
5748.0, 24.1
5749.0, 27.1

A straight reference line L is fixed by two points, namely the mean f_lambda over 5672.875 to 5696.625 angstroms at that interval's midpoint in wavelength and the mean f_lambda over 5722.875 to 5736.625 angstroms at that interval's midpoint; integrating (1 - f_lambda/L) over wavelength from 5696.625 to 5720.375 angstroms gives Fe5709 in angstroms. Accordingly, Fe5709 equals 1.2 angstroms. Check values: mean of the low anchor 23.4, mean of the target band 22.5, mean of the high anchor 23.9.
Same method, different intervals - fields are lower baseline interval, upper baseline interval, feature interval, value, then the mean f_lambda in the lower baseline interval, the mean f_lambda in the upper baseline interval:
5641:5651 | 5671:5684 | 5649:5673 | -0.3 angstroms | 22.3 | 23.7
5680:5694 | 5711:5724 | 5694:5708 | 0.3 angstroms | 23.7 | 23.1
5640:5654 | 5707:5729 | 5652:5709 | -2.9 angstroms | 22.1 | 22.5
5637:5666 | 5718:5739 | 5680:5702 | 0.2 angstroms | 23.2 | 24.5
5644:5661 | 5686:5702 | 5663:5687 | -1.3 angstroms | 22.4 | 23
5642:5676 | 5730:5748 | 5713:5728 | 0.9 angstroms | 23.4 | 25.2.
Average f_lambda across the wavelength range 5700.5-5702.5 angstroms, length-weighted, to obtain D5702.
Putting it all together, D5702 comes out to 24.4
